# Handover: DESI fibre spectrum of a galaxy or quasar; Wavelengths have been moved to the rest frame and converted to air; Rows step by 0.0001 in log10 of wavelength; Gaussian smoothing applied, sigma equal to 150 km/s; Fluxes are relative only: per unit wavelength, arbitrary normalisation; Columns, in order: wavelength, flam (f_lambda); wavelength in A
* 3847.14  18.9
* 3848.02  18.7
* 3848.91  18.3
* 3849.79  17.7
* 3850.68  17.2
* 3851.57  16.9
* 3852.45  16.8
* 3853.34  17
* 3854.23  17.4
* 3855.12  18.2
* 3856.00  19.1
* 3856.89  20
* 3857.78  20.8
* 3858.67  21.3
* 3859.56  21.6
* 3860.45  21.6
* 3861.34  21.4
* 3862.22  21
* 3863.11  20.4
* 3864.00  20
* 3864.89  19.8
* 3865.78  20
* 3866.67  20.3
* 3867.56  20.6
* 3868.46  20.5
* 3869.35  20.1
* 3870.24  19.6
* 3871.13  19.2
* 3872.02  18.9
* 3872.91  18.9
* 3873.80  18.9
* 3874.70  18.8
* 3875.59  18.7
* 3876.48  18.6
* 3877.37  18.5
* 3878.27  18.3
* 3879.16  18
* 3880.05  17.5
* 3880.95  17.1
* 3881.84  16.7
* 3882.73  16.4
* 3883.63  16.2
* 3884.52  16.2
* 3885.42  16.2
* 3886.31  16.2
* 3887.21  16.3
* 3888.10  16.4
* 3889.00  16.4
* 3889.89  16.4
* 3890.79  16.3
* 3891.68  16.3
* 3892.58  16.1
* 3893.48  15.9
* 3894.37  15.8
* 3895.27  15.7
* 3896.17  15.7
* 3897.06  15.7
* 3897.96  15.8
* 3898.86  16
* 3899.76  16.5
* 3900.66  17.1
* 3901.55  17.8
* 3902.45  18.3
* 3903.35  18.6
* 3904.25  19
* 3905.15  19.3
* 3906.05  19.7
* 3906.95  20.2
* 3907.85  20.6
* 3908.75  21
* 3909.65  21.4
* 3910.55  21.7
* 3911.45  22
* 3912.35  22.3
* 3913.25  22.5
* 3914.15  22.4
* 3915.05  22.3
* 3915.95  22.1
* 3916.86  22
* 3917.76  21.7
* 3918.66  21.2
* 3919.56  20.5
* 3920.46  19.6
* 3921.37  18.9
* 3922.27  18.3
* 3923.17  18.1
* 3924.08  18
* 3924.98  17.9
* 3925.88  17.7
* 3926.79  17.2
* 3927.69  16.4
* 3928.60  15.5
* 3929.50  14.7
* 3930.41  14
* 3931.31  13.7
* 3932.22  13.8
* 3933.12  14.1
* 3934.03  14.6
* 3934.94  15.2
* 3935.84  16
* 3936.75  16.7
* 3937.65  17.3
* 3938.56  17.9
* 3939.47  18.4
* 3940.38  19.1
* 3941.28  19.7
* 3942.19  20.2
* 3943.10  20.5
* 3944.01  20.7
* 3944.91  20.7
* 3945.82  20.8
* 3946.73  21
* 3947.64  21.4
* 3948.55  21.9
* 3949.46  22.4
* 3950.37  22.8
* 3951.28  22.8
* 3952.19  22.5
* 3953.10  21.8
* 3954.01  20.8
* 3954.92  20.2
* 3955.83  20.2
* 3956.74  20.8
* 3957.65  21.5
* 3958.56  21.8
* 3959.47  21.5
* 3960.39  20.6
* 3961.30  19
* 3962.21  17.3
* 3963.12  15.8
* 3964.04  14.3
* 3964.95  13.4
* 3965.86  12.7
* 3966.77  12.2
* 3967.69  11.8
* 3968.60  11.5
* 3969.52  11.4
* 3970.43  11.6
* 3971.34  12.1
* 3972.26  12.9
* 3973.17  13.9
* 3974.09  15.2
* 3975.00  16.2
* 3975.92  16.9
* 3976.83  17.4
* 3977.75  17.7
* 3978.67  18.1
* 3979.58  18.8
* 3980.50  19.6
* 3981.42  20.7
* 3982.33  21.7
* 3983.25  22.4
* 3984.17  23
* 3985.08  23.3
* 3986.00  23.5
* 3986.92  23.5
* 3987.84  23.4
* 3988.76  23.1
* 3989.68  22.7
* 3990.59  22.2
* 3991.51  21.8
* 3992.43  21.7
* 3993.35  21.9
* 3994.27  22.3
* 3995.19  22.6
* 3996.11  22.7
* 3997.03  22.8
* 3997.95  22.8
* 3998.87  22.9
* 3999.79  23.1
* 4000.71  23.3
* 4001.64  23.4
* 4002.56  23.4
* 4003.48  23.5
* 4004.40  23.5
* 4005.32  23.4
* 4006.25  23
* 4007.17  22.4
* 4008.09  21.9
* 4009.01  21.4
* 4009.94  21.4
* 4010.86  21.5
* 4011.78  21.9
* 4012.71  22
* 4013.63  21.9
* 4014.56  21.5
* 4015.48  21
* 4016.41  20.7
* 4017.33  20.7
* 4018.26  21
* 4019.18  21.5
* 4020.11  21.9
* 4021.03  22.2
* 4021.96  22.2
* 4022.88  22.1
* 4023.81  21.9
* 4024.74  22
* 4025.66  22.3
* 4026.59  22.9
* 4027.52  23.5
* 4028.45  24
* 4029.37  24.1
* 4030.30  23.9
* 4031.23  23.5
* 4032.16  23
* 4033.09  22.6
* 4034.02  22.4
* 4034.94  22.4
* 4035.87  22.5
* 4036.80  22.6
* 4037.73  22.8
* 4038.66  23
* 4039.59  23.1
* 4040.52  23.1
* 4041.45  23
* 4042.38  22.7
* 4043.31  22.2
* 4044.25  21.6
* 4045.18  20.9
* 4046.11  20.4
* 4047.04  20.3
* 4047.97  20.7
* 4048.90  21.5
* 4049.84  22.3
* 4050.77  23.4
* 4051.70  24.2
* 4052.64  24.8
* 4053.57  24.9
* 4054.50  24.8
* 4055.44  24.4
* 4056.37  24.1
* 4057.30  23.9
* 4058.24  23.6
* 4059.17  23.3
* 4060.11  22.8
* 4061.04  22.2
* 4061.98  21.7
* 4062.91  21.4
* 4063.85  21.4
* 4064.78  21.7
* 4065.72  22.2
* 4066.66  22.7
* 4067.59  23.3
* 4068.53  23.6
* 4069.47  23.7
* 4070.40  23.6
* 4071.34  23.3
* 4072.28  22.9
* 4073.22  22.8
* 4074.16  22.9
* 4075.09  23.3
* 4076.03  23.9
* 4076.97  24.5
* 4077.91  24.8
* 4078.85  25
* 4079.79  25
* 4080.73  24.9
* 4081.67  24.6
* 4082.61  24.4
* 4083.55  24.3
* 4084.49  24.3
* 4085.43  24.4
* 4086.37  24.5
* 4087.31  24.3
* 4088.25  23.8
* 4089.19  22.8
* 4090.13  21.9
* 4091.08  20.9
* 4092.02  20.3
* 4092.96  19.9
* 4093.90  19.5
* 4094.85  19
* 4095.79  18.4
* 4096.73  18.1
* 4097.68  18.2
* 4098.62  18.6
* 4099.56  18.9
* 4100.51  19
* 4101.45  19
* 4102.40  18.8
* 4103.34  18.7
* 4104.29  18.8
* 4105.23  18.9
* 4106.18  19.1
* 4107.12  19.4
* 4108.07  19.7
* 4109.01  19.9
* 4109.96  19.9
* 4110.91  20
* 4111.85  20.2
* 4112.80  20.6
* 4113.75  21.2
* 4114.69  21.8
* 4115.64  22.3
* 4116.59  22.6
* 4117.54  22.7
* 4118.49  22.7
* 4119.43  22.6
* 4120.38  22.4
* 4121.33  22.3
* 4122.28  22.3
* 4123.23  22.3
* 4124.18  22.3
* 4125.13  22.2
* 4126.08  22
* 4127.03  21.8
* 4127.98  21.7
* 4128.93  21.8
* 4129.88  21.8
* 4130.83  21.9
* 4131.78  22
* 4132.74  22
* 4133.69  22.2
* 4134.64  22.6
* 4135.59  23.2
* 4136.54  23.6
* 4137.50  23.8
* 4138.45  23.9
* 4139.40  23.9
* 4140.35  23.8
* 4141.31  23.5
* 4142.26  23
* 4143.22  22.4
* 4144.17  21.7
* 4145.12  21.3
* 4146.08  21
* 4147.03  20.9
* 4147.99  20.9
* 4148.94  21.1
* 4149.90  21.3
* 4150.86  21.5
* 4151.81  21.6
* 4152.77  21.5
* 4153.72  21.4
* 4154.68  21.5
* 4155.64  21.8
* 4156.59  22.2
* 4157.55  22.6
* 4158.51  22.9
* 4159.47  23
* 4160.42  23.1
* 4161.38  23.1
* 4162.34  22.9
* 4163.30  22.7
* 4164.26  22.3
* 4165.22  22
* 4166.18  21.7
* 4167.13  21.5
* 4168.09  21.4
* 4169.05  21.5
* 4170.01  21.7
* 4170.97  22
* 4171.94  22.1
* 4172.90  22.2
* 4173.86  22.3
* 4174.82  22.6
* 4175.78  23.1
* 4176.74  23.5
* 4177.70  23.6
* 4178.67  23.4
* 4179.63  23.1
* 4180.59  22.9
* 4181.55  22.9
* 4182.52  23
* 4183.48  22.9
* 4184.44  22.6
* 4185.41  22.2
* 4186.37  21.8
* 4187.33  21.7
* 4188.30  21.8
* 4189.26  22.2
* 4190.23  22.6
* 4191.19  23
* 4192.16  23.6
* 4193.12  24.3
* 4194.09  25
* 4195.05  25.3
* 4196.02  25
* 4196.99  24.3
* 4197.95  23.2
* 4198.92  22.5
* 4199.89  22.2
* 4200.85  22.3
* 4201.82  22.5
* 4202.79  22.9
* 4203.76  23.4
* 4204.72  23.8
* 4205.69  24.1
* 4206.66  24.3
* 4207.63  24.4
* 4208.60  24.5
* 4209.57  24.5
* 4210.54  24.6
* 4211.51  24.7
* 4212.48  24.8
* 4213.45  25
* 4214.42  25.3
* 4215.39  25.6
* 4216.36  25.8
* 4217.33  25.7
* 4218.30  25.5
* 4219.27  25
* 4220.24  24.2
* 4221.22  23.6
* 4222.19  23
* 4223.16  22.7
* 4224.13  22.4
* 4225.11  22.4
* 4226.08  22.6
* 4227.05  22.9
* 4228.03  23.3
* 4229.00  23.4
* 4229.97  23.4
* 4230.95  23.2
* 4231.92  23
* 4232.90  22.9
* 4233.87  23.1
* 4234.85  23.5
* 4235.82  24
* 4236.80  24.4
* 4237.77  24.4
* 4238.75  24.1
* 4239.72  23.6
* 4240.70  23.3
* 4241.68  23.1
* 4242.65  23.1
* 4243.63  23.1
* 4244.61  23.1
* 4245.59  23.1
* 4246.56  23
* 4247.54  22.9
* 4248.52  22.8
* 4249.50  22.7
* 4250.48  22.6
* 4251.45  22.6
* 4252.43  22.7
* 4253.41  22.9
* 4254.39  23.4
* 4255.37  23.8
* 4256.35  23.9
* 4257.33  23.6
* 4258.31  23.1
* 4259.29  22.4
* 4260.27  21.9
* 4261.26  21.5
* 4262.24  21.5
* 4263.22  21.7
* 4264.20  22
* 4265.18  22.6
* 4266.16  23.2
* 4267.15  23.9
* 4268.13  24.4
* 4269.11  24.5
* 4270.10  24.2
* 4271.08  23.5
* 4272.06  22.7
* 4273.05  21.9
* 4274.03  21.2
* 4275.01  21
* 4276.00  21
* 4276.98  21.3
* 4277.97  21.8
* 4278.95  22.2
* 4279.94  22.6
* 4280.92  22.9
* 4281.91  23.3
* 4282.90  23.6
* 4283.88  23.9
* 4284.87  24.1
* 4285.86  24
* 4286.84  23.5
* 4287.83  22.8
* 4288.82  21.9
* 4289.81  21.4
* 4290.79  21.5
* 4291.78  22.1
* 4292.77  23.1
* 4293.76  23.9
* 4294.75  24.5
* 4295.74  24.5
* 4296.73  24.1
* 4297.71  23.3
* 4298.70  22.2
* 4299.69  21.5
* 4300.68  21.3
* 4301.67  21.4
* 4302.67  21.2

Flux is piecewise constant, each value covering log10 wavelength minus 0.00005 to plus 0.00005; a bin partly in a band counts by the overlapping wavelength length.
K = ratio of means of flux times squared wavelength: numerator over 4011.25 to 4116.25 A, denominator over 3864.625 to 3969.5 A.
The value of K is 1.30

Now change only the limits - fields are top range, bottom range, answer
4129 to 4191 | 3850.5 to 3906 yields 1.42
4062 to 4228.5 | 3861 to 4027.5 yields 1.28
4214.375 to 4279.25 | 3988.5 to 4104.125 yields 1.14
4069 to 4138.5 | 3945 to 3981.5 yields 1.31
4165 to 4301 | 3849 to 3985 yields 1.47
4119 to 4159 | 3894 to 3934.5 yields 1.35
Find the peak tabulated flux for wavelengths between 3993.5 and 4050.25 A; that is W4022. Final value 24.1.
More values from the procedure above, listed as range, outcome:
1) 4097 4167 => 23.9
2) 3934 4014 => 23.5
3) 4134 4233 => 25.8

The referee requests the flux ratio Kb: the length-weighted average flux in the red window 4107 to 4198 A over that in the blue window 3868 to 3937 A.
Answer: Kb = 1.24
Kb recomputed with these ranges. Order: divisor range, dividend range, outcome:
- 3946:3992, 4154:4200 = 1.20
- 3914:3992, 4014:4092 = 1.23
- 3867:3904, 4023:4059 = 1.31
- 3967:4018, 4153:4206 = 1.12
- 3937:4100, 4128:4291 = 1.08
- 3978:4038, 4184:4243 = 1.06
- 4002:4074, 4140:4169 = 0.98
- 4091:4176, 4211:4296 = 1.08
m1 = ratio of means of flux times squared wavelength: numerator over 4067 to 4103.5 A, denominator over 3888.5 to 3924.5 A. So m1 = 1.28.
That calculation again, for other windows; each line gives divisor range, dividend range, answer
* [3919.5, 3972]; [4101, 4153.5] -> 1.33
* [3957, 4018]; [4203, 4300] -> 1.33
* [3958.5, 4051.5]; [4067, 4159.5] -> 1.11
